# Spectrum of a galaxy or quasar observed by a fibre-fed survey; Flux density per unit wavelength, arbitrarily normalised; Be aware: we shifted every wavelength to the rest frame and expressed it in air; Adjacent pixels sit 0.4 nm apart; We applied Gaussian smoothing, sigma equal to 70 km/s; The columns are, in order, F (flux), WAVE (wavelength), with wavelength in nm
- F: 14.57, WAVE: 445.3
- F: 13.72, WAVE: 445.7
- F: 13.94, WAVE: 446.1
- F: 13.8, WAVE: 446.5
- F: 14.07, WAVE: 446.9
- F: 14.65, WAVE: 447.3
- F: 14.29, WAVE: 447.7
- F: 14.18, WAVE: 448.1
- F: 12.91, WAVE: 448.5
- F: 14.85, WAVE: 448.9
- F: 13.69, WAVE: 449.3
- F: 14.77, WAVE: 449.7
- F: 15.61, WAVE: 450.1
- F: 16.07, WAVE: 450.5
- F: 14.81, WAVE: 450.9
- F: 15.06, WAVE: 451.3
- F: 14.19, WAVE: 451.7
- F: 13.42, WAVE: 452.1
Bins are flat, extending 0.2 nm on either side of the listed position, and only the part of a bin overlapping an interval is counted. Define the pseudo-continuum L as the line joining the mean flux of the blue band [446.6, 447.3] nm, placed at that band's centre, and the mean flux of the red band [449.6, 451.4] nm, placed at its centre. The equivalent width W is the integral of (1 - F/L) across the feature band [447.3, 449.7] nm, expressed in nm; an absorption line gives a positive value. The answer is 0.093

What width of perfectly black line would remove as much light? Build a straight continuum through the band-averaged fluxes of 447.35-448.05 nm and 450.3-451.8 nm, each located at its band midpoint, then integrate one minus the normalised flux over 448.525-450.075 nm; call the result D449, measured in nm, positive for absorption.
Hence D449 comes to 0.032 nm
